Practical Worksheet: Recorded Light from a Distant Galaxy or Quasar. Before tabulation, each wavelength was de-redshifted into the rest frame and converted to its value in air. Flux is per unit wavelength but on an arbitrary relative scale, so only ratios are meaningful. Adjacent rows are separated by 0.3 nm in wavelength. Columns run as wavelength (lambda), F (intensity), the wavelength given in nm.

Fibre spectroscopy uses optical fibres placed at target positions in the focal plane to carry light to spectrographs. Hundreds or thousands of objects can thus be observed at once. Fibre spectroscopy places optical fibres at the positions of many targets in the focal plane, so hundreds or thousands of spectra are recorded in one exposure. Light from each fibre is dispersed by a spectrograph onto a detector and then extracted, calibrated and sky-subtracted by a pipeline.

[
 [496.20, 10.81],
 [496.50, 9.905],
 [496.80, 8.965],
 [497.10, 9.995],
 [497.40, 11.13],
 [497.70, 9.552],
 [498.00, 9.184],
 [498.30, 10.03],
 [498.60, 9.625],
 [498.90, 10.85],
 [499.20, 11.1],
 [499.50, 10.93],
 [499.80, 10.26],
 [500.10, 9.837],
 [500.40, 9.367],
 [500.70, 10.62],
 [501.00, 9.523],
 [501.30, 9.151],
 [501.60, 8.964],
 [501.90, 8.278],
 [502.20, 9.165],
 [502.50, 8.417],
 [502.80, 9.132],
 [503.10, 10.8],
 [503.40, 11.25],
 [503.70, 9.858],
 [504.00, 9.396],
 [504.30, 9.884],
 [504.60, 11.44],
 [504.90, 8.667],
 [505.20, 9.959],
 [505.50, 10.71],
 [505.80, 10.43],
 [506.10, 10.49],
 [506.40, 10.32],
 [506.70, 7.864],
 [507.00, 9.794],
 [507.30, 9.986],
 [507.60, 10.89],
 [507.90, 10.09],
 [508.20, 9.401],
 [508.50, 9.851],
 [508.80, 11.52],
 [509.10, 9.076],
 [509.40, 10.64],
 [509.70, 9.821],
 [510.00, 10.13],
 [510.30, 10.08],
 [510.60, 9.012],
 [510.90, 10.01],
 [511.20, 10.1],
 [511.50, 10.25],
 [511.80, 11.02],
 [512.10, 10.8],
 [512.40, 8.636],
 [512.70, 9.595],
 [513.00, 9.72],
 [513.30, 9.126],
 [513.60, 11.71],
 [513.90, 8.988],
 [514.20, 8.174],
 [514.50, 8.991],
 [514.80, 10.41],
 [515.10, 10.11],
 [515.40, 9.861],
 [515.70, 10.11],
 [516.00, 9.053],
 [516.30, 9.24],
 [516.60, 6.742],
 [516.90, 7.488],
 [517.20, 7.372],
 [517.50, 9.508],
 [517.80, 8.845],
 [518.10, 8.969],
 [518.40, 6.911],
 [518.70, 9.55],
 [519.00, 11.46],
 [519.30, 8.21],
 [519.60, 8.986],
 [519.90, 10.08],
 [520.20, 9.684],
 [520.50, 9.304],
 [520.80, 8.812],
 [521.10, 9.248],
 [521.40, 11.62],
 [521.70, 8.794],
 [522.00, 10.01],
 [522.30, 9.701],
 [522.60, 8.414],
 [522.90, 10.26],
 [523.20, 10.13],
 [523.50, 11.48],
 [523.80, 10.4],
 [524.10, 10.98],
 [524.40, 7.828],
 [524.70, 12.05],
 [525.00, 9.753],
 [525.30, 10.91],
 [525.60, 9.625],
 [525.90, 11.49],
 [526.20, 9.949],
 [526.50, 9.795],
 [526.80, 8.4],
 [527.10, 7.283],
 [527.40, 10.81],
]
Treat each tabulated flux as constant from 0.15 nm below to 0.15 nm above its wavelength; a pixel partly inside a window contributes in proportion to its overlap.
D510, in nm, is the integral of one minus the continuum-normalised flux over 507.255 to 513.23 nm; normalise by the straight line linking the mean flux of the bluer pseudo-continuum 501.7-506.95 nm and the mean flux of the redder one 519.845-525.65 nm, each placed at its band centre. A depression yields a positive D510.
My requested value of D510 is -0.119 nm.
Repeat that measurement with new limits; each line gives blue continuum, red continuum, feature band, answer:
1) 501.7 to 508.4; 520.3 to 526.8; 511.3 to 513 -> -0.03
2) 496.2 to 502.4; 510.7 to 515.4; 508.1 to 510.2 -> -0.05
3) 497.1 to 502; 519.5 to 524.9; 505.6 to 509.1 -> -0.04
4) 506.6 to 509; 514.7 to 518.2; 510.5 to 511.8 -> -0.06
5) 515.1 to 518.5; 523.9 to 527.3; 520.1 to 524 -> -0.20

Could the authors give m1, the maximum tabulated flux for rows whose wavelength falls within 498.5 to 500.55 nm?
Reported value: 11.1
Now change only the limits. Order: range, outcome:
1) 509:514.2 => 11.71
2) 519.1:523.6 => 11.62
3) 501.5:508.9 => 11.52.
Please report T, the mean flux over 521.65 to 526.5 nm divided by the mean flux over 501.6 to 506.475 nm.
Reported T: 1.03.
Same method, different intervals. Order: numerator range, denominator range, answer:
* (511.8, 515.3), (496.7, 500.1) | 0.96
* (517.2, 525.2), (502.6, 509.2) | 0.96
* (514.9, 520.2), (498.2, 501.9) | 0.90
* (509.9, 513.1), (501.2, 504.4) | 1.05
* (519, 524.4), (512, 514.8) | 1.02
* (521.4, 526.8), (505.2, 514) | 1.01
